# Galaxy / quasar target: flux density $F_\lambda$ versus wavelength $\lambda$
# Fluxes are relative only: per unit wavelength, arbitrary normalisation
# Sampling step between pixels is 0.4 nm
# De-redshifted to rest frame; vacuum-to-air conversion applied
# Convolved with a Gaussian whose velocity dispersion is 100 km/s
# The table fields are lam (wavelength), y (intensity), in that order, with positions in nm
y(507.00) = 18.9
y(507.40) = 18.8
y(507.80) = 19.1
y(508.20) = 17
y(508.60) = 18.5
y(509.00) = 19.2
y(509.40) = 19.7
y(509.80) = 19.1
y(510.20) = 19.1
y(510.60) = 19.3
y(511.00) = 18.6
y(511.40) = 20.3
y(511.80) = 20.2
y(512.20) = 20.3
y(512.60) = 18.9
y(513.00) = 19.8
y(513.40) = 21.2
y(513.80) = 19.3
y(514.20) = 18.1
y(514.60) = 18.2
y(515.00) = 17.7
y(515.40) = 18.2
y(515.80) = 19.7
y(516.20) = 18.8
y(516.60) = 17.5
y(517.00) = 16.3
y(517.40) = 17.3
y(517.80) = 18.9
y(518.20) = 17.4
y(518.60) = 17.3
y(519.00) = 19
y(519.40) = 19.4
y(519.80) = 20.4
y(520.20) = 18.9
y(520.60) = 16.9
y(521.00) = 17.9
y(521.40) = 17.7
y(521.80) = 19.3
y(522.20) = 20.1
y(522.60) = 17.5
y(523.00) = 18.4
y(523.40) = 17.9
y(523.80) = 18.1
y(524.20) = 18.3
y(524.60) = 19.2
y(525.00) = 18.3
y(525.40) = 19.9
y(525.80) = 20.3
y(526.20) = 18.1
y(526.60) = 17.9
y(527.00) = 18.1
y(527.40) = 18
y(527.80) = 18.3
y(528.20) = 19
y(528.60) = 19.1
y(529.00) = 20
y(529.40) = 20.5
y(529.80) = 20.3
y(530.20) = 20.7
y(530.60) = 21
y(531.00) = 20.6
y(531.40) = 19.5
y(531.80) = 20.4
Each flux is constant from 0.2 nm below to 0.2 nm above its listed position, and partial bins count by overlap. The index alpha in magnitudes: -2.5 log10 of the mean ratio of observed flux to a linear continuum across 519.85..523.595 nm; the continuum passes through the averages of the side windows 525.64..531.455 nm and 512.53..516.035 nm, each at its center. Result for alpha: 0.049 mag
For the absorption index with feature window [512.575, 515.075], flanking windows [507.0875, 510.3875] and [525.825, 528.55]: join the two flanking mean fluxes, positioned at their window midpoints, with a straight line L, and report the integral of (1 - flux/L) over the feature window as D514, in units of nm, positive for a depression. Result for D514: -0.053 nm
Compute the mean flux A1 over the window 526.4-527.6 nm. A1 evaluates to 18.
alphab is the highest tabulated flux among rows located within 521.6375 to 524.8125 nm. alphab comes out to 20.1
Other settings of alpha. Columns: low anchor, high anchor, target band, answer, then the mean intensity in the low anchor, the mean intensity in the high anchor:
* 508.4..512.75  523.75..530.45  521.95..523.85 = 0.04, 19.4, 19.1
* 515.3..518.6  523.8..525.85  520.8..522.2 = 0.00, 18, 19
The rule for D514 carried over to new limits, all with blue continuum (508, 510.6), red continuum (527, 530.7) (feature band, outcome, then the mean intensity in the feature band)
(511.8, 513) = -0.05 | 19.7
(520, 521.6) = 0.12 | 17.9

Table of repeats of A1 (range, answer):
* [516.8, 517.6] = 16.8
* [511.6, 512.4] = 20.2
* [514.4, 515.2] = 18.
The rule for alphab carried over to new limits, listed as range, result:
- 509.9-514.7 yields 21.2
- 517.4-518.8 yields 18.9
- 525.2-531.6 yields 21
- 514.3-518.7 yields 19.7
